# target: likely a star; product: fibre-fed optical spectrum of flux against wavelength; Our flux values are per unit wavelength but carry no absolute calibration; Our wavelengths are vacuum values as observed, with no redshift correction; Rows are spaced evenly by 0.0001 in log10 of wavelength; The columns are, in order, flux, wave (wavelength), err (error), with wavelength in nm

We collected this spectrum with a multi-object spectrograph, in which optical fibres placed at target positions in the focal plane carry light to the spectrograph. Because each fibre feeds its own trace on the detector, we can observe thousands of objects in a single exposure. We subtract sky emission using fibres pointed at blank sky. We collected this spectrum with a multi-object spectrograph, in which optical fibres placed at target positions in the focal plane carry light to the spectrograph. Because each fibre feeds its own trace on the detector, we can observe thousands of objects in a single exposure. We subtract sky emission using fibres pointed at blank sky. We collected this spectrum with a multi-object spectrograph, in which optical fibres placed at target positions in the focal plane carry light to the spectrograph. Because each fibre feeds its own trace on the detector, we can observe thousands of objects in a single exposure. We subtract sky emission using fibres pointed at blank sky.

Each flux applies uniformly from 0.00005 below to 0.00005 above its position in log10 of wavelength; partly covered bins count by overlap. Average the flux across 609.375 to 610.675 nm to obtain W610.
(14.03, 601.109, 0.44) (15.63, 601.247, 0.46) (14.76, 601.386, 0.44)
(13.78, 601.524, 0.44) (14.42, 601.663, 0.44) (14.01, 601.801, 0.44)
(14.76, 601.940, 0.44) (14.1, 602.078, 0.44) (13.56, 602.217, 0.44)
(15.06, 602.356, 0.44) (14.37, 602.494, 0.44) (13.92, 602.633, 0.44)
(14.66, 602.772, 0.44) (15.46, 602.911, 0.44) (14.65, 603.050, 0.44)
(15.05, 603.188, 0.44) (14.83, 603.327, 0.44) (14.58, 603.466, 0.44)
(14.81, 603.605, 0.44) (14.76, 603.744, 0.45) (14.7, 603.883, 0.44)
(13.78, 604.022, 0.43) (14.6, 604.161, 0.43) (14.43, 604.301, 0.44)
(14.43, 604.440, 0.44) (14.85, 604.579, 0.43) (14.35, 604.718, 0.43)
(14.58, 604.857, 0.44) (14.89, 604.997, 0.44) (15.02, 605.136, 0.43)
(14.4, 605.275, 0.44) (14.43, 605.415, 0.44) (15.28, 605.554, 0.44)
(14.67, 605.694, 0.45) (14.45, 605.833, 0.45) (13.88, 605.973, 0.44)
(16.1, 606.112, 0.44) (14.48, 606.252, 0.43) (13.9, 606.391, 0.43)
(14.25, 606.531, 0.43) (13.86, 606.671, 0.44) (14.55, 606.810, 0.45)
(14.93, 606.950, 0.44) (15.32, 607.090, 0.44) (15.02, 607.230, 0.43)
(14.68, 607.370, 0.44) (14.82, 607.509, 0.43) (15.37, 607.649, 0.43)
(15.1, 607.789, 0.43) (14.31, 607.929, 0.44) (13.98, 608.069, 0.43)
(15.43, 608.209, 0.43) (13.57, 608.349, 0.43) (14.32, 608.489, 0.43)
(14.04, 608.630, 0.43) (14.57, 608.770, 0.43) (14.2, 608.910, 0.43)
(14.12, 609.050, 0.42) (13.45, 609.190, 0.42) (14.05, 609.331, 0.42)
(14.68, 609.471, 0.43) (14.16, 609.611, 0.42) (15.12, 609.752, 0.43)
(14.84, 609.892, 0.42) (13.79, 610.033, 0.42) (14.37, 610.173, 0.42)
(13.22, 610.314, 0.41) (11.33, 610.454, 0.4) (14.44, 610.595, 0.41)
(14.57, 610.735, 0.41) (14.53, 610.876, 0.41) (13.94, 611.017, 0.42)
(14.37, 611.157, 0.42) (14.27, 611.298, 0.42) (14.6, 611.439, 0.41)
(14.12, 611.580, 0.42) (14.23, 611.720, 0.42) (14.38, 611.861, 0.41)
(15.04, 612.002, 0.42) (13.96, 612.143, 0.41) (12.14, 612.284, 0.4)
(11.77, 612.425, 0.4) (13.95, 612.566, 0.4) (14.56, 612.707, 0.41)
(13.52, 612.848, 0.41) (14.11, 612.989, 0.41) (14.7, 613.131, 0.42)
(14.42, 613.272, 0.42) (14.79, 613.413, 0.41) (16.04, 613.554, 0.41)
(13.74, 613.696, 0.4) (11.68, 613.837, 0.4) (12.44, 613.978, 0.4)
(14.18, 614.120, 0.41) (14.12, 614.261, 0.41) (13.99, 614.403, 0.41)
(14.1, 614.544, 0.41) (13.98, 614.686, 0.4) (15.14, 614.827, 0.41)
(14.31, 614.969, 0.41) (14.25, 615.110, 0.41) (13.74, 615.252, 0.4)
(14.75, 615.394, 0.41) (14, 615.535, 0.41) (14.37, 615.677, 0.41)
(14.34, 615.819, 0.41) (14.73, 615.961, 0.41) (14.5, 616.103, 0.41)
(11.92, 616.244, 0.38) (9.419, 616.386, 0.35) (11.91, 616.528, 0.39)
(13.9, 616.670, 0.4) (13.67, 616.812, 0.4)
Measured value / 14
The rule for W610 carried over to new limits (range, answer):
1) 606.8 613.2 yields 14.2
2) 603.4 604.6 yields 14.5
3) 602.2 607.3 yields 14.6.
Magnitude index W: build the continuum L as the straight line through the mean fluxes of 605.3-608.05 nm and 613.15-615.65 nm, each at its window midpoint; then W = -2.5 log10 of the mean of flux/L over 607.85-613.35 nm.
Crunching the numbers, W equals 0.02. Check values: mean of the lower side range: 14.7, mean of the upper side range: 14.1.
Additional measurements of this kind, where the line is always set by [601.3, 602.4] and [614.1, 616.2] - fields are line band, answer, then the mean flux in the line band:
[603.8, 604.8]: -0.01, 14.5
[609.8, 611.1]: 0.03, 13.9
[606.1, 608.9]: -0.02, 14.6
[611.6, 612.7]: 0.04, 13.7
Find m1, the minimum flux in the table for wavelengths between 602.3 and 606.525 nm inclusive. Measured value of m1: 13.78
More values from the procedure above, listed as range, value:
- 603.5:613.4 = 11.33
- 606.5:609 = 13.57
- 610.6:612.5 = 11.77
